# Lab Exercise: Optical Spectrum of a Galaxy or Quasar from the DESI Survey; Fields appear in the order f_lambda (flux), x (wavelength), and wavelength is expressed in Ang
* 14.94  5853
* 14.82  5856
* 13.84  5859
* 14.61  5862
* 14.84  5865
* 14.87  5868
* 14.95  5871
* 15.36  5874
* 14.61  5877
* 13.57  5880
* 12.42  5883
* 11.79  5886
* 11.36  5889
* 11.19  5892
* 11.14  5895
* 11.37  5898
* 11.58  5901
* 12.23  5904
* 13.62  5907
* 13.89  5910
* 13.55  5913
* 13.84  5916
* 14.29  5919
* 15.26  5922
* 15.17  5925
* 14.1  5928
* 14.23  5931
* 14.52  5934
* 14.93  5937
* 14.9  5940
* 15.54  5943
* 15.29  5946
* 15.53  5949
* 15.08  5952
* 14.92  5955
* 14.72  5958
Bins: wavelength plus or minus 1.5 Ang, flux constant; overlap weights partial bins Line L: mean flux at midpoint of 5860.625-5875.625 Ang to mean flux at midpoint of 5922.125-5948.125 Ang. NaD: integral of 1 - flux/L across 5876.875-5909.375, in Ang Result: 5.9 Ang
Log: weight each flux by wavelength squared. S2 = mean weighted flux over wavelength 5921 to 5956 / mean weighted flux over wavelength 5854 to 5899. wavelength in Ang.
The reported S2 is 1.1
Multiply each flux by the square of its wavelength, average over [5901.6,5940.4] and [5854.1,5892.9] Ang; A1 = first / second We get 1.04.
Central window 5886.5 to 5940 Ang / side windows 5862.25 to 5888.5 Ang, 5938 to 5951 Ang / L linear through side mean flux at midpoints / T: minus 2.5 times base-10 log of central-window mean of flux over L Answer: 0.11 mag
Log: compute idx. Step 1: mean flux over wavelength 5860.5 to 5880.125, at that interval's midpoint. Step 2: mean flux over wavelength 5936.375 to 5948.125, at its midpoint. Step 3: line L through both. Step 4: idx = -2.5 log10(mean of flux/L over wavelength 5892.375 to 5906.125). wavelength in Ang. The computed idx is 0.27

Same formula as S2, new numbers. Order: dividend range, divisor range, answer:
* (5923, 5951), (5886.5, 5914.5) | 1.24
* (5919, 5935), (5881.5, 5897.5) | 1.28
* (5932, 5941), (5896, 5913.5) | 1.18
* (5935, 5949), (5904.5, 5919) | 1.12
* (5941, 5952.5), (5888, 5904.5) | 1.37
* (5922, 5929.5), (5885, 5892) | 1.30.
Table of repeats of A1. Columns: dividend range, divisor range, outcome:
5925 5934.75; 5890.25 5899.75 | 1.30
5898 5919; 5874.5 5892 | 1.03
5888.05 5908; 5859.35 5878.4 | 0.80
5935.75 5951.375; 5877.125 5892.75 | 1.26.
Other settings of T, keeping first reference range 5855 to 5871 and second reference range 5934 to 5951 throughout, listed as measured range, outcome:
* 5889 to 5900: 0.30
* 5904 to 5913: 0.11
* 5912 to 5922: 0.07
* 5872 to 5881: 0.01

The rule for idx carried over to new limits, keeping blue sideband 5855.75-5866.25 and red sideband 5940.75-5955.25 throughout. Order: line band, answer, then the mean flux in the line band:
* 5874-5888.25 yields 0.111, 13.2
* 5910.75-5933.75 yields 0.052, 14.3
